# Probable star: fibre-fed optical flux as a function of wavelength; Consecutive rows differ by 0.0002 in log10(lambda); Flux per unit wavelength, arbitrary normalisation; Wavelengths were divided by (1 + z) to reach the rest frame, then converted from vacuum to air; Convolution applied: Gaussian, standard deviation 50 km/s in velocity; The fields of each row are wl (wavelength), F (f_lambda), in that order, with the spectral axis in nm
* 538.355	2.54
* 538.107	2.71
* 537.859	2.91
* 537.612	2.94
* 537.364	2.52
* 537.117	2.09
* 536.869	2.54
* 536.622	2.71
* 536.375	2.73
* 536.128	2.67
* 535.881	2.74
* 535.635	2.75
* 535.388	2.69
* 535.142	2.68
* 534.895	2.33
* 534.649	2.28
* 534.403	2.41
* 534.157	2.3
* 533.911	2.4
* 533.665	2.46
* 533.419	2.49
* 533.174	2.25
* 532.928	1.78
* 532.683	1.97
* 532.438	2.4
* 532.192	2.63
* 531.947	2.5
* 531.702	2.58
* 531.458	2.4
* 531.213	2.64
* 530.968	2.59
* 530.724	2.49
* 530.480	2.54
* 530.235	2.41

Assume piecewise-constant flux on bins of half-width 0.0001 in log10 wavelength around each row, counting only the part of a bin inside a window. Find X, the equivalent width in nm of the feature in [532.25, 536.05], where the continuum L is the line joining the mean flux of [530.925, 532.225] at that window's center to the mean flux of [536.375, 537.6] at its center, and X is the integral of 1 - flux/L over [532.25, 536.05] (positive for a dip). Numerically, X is 0.21 nm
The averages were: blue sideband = 2.55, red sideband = 2.53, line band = 2.4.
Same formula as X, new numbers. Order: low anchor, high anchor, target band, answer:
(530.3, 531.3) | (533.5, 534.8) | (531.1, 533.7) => 0.10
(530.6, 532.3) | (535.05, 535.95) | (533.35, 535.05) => 0.18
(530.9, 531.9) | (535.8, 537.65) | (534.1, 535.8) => 0.05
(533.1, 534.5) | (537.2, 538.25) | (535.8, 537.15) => 0.01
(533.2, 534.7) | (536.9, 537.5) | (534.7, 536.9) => -0.26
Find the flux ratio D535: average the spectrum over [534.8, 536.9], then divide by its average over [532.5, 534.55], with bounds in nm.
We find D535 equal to 1.17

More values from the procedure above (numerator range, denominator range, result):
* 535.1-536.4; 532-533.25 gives 1.22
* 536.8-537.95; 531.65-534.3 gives 1.11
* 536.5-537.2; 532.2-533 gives 1.15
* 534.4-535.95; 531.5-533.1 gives 1.11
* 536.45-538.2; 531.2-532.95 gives 1.11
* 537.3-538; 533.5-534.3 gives 1.18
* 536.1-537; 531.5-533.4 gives 1.15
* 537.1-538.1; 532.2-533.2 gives 1.25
